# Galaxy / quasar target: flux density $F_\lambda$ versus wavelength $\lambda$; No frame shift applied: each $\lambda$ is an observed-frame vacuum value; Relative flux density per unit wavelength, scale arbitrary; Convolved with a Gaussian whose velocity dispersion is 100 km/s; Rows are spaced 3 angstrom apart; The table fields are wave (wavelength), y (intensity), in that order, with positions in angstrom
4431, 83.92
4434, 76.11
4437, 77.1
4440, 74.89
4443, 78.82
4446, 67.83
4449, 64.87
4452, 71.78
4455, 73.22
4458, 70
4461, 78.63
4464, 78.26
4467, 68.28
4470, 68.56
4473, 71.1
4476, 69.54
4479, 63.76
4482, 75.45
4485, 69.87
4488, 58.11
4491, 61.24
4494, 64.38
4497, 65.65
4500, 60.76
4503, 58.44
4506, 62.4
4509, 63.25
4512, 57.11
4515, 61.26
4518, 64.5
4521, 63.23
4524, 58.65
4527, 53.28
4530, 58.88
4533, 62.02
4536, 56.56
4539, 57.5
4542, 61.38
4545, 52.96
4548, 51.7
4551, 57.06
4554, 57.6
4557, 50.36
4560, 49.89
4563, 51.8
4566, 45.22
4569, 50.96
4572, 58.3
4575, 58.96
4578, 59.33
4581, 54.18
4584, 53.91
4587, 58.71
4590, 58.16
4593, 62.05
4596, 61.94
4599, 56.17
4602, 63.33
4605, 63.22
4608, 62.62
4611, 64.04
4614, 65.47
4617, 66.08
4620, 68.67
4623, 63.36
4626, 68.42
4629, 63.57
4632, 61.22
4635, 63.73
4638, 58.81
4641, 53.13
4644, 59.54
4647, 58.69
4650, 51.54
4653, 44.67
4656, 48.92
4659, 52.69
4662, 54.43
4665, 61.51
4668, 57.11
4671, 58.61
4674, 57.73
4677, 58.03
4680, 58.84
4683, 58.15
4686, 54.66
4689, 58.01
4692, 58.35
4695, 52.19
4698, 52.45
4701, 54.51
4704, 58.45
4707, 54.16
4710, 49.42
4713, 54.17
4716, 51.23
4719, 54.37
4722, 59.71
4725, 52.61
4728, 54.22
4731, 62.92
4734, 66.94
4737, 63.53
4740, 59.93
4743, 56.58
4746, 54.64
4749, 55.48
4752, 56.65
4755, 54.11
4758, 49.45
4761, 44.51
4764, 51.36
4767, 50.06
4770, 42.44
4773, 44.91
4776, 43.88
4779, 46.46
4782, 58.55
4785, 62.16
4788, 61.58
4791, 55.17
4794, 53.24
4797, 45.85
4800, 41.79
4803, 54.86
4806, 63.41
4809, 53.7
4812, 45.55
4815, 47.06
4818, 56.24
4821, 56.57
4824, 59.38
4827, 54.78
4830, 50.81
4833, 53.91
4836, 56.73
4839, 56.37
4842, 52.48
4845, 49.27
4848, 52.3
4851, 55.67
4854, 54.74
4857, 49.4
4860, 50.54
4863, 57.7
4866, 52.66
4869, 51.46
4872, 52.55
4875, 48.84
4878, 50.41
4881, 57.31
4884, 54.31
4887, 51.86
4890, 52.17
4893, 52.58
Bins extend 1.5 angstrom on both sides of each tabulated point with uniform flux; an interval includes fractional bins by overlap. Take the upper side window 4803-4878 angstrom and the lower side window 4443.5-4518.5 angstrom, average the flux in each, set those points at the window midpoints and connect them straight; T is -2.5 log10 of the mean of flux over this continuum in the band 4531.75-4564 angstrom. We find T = 0.16 mag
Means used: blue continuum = 66.9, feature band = 55.4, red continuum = 53.4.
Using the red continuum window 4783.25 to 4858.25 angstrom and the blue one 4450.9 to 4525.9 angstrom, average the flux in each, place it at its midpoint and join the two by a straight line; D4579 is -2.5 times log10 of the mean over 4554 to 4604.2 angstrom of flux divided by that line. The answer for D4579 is 0.124 mag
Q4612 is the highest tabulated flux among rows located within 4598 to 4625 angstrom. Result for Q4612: 68.67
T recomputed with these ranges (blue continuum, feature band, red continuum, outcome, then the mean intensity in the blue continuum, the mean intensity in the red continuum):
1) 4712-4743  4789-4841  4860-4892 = 0.03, 58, 52.8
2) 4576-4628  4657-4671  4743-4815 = 0.03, 61.7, 51.7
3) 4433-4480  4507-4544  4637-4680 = 0.11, 72.1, 55.5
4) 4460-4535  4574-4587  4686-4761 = 0.08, 64.5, 55.7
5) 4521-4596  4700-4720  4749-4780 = -0.06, 56.1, 48.8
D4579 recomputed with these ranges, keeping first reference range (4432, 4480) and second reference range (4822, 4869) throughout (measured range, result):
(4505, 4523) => 0.13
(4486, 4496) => 0.14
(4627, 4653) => 0.10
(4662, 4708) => 0.08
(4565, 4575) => 0.25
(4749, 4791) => 0.12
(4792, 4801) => 0.18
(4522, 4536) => 0.18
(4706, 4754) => 0.05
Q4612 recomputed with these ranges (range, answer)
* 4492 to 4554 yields 65.65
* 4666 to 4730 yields 59.71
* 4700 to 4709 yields 58.45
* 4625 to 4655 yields 68.42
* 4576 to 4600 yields 62.05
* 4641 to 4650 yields 59.54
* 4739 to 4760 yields 59.93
